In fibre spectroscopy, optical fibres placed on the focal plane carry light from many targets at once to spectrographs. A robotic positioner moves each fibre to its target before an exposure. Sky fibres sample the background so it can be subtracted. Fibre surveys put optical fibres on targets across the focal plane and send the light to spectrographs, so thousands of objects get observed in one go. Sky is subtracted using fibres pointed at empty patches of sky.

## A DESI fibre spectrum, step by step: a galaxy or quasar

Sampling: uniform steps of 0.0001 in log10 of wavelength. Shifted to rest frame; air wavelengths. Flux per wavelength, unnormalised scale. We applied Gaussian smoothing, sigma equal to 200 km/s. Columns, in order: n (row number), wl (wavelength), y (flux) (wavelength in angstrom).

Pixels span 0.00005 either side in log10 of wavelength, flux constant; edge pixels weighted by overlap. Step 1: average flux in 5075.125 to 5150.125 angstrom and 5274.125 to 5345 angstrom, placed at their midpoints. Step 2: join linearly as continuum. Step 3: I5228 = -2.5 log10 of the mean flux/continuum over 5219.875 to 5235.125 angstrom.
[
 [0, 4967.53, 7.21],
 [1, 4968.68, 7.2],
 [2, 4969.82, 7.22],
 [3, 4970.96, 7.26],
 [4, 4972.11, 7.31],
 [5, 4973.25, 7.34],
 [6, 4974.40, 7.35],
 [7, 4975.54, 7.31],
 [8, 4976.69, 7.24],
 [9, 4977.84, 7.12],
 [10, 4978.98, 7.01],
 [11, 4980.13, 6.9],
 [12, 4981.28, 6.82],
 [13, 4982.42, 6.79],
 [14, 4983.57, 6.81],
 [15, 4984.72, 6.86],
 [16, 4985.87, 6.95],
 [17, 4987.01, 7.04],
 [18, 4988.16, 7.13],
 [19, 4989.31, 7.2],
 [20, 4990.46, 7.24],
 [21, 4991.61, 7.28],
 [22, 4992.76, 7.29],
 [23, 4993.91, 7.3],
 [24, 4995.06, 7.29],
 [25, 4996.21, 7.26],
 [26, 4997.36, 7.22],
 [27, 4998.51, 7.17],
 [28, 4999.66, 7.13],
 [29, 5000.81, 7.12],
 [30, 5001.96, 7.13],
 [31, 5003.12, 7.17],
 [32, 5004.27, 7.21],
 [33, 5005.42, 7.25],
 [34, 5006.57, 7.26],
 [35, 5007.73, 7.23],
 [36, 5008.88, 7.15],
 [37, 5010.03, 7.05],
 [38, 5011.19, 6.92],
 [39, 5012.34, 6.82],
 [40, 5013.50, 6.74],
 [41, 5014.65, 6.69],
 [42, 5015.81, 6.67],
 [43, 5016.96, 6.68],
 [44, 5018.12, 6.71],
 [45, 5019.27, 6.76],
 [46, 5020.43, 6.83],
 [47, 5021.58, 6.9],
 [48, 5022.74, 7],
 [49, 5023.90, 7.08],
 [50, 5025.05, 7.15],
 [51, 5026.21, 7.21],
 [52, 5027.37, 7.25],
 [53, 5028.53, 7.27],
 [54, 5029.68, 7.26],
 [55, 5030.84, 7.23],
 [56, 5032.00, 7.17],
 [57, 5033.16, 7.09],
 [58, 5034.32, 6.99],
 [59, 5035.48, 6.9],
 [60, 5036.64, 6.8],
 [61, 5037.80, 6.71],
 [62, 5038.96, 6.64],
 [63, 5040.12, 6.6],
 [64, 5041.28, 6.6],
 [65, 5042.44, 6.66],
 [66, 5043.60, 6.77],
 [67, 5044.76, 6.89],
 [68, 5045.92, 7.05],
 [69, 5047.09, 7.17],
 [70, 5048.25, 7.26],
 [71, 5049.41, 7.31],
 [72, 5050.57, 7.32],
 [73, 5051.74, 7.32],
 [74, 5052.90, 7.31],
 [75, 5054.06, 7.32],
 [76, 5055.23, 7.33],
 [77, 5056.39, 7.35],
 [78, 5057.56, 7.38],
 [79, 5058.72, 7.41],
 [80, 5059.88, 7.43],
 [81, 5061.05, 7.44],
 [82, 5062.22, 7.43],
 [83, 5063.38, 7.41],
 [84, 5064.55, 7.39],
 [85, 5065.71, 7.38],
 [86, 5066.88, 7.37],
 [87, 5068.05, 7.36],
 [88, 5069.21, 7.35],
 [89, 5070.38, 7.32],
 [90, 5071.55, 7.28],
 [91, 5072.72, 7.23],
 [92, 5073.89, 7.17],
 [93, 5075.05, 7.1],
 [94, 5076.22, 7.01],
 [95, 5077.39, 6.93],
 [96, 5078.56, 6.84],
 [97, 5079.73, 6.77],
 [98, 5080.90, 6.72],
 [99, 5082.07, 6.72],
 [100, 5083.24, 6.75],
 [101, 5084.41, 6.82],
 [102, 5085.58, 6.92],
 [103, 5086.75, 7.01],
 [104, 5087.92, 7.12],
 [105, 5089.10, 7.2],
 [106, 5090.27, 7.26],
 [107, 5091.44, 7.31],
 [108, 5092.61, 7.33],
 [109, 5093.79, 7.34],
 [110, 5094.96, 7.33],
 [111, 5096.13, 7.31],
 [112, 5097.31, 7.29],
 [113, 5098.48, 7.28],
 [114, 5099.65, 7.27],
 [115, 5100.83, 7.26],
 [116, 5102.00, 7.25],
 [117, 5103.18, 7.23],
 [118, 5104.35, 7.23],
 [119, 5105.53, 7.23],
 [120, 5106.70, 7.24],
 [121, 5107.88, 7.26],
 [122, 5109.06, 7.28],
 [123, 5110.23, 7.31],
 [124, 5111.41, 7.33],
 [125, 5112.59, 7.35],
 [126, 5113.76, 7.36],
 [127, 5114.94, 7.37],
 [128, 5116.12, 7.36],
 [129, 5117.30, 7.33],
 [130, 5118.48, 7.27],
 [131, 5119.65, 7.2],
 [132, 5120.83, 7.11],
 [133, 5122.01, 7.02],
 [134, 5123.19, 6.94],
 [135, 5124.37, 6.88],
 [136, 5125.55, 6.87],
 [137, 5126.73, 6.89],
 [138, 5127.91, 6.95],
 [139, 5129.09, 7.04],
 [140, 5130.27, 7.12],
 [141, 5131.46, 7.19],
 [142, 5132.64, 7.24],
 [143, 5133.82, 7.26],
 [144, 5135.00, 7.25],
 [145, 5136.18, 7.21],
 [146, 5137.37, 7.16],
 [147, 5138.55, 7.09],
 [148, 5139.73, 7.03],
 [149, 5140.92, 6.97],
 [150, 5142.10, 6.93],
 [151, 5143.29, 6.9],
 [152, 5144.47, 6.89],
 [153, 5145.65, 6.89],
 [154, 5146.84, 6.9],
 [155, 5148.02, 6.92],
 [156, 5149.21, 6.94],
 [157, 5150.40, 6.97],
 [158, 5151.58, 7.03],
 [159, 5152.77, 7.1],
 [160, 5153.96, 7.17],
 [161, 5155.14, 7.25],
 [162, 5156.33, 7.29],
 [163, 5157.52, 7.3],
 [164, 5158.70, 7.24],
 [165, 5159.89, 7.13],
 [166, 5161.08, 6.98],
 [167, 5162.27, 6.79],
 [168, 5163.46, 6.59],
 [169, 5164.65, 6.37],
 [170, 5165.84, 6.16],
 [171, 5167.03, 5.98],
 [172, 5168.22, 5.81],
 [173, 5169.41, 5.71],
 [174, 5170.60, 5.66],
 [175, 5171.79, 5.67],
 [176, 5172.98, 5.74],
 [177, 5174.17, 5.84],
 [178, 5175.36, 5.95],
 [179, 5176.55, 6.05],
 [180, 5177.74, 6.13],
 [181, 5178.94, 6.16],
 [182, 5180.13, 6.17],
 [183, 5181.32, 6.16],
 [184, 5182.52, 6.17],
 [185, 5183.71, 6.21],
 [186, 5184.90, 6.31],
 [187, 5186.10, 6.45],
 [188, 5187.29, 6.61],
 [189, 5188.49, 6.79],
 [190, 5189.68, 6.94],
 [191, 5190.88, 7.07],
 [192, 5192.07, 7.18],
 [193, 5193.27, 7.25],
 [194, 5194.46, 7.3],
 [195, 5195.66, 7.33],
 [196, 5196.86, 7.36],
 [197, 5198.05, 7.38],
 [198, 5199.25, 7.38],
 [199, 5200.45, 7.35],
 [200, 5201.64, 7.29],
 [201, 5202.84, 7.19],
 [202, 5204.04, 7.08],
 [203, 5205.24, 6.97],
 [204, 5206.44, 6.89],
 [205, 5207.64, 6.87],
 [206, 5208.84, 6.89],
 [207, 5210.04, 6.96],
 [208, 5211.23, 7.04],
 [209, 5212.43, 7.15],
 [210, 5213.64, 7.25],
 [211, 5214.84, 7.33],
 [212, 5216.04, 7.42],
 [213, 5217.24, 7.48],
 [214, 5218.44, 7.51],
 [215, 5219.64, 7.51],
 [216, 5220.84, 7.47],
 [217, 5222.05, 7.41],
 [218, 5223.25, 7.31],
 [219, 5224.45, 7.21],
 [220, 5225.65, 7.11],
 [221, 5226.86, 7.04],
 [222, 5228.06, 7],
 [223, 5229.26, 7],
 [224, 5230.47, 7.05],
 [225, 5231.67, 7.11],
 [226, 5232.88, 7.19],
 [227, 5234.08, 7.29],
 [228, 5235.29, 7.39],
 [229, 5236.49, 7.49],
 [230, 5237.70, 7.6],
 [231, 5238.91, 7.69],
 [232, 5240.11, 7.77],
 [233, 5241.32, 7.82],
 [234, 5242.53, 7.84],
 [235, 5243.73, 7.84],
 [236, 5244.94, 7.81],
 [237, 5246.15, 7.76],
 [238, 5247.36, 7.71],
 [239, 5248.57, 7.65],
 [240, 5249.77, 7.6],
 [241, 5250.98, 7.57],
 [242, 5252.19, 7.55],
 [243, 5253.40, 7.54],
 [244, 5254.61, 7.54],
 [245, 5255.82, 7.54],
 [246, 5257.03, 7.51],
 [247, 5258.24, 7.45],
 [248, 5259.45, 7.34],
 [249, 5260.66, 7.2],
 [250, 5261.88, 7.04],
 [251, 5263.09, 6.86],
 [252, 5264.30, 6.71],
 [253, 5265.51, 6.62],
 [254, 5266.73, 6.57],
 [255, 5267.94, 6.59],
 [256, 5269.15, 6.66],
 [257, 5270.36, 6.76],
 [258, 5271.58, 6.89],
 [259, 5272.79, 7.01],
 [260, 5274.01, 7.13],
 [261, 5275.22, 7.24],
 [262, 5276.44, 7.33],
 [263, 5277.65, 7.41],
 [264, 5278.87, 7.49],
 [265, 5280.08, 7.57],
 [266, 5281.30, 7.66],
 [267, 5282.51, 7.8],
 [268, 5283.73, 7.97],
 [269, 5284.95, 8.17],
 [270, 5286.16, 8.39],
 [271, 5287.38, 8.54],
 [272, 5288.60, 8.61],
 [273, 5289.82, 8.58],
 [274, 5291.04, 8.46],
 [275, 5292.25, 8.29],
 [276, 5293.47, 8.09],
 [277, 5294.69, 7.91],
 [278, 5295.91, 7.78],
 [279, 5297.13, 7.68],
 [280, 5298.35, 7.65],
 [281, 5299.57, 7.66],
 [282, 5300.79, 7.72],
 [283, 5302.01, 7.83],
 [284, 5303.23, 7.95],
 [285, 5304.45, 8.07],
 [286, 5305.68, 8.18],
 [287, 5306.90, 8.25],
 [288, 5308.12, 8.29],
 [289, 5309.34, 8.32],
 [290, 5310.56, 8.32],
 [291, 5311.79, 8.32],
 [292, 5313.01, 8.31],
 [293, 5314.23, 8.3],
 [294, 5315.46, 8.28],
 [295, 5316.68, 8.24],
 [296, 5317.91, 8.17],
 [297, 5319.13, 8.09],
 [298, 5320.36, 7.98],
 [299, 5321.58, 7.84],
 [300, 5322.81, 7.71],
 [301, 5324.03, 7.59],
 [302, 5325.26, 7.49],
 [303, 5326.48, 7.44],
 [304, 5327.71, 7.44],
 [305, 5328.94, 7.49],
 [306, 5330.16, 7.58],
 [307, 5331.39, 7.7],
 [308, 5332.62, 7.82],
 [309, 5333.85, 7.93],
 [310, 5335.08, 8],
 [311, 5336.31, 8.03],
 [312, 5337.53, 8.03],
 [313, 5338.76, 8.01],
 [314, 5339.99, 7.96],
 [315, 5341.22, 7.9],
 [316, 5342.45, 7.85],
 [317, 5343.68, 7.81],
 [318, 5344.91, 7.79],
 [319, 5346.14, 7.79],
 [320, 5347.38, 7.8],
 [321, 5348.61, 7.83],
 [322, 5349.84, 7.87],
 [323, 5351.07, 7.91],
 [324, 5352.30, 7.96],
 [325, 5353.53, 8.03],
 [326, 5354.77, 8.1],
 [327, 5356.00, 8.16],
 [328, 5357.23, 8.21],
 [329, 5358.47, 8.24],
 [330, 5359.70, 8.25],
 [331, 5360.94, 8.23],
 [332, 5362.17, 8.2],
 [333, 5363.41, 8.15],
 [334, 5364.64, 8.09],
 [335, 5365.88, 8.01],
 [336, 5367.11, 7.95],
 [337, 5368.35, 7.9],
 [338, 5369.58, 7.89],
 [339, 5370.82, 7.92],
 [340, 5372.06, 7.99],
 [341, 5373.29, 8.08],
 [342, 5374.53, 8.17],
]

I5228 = 0.06 mag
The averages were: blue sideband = 7.11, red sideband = 7.93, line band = 7.2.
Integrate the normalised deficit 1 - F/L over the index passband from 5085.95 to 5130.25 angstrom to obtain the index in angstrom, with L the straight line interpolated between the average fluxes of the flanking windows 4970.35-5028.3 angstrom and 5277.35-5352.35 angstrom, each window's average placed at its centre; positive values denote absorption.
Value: 1.03 angstrom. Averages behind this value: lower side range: 7.07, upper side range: 7.95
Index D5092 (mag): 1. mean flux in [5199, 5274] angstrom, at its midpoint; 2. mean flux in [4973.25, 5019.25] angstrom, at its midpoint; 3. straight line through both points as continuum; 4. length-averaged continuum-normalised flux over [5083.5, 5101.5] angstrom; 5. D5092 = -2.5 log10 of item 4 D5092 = -0.01 mag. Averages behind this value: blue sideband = 7.06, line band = 7.2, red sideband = 7.27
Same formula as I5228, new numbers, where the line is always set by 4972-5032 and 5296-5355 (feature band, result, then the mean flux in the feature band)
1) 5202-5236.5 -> 0.07 mag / 7.19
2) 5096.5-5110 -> 0.01 mag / 7.26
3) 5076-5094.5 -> 0.04 mag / 7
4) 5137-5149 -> 0.07 mag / 6.97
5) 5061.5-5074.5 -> -0.01 mag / 7.34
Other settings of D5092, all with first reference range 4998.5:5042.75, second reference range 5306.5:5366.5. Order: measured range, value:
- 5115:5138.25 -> 0.03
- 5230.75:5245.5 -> 0.02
